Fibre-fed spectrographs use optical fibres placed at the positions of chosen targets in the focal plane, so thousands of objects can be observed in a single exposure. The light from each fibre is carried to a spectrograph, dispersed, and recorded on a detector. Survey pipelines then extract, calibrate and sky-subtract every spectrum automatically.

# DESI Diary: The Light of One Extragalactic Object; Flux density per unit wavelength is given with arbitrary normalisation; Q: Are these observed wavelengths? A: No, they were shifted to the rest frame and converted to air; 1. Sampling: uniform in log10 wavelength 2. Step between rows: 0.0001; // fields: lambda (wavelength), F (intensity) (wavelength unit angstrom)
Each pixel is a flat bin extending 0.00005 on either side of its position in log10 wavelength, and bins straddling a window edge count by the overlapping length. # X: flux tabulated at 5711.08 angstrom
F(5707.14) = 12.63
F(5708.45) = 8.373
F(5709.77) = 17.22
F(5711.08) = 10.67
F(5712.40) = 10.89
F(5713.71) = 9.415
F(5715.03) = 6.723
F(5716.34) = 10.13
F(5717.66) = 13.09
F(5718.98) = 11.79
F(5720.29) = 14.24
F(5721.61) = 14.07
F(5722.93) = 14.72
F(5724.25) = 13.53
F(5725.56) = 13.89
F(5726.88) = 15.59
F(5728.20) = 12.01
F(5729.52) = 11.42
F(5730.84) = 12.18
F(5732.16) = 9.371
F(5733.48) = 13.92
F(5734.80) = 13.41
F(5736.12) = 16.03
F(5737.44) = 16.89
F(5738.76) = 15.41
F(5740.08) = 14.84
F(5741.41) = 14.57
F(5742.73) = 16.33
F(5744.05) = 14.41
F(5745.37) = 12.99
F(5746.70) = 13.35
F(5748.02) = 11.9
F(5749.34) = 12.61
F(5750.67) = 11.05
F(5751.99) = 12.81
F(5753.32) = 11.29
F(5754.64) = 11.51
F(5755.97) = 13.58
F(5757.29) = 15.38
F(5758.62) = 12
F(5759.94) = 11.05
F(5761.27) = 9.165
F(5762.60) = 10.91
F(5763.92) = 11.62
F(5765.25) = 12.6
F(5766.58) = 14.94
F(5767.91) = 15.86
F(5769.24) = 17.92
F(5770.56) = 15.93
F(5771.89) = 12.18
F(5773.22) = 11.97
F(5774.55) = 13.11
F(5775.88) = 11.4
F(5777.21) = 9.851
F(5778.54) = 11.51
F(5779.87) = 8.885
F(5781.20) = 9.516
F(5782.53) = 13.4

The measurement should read 10.67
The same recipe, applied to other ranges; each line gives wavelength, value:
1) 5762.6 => 10.91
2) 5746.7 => 13.35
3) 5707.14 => 12.63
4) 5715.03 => 6.723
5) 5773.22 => 11.97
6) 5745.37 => 12.99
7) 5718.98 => 11.79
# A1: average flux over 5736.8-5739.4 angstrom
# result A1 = 16.2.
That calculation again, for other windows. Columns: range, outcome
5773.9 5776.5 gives 12.3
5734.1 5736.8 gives 14.7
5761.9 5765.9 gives 11.7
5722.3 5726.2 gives 14.1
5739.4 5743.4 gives 15.2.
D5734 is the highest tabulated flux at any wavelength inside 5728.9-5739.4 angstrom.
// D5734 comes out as 16.89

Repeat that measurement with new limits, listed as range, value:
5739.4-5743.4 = 16.33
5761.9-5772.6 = 17.92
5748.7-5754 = 12.81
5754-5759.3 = 15.38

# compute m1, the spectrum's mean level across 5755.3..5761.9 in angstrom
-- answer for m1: 12.2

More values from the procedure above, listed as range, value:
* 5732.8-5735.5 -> 13.7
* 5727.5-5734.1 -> 11.8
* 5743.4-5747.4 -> 13.6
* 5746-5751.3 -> 12.2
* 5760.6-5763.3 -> 10.1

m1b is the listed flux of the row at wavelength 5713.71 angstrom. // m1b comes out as 9.415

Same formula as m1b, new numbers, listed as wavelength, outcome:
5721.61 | 14.07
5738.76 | 15.41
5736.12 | 16.03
